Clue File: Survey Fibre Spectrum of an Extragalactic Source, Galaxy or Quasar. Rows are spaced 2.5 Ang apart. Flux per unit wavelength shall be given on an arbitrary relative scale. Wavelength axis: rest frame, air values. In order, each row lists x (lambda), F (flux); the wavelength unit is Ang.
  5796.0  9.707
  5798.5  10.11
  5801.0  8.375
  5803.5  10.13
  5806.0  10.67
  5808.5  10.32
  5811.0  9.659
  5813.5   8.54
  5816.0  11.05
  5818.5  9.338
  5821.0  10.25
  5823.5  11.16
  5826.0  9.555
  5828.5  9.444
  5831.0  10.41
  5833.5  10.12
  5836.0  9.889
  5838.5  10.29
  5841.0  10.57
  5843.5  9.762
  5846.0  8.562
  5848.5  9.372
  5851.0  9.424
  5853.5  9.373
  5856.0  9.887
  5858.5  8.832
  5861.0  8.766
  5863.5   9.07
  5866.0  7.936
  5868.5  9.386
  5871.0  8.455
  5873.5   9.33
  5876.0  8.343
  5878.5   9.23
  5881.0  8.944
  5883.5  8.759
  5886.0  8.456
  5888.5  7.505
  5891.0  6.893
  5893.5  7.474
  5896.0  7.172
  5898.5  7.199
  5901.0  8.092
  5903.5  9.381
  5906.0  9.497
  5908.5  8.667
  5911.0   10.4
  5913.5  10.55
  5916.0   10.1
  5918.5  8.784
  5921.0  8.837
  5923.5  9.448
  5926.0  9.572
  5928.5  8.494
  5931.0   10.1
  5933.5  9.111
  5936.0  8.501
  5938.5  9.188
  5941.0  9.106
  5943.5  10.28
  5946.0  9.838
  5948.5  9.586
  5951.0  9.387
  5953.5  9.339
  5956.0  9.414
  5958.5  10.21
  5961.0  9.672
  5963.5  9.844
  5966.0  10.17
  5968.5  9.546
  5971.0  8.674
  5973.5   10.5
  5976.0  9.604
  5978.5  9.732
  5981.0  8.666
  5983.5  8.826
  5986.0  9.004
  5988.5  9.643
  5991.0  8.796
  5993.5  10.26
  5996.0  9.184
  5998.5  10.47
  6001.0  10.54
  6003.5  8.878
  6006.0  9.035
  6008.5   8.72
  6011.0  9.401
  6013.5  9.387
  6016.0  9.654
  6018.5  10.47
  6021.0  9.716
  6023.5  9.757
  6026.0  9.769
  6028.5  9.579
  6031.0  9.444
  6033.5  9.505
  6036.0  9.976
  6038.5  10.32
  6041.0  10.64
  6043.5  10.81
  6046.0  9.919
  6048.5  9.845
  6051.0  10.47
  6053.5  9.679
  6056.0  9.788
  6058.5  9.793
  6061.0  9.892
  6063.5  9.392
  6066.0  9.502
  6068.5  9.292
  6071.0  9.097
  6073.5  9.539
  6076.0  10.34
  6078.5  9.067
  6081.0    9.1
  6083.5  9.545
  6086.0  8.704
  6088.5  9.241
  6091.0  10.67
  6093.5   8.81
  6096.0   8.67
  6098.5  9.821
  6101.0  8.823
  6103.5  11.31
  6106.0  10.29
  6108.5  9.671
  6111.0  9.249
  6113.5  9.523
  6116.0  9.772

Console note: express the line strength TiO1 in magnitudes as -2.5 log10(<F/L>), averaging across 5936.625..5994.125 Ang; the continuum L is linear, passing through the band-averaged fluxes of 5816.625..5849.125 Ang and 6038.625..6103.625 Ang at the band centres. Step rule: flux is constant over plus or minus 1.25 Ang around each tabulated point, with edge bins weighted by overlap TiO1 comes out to 0.03 mag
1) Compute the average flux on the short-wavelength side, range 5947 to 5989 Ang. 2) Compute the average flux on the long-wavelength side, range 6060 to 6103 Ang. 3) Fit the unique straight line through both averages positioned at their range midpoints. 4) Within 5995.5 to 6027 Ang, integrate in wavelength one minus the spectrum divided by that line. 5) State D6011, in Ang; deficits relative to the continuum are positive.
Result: -0.5 Ang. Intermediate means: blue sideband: 9.52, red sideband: 9.41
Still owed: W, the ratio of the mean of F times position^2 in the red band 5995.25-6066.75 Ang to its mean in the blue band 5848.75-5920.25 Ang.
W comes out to 1.2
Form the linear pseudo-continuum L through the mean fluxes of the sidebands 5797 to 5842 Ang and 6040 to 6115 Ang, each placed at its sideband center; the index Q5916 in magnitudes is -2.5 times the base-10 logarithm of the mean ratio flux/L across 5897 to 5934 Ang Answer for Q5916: 0.08 mag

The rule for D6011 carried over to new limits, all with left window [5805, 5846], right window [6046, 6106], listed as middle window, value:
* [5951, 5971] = 0.3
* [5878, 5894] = 2.8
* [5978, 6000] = 0.8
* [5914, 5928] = 0.7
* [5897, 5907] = 1.4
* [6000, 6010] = 0.5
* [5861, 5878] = 2.0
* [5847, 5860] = 0.8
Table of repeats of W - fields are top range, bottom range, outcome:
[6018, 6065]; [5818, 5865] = 1.10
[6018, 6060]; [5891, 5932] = 1.17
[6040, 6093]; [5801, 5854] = 1.07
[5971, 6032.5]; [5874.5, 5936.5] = 1.12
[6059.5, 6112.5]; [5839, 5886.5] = 1.13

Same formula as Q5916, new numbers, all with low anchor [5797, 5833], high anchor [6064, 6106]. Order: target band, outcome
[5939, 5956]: 0.02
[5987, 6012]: 0.02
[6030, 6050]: -0.06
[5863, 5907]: 0.17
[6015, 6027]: -0.03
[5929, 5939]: 0.06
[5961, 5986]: 0.02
